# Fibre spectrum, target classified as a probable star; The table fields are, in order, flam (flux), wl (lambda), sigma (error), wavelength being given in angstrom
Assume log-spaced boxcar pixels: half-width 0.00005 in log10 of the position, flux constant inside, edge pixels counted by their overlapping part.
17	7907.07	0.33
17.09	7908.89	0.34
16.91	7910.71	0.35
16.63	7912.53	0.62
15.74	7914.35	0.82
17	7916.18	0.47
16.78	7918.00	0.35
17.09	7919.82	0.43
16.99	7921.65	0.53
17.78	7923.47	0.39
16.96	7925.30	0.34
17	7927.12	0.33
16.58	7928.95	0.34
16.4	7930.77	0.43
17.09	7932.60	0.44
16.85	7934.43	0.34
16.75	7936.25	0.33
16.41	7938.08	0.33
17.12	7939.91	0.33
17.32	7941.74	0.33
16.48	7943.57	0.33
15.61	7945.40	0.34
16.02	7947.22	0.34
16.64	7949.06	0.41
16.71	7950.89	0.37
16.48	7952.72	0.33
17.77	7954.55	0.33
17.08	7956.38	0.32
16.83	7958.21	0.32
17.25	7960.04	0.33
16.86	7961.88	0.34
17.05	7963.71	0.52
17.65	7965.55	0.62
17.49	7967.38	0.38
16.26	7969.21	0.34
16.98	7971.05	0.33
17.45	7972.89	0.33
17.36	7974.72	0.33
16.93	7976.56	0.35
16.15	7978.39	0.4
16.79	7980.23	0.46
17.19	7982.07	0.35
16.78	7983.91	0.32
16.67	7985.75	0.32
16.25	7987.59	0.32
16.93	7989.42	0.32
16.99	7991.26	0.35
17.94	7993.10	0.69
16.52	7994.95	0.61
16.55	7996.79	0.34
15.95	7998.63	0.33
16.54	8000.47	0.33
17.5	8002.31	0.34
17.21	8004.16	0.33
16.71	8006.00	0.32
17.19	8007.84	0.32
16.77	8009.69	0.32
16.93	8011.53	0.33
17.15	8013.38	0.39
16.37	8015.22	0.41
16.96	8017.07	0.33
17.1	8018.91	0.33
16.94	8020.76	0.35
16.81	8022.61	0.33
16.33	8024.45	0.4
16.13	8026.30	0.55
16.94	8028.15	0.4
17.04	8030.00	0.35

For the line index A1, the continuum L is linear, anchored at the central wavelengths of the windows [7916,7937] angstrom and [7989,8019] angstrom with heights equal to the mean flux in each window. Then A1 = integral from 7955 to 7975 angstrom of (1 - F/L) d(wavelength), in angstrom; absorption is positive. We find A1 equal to -0.24 angstrom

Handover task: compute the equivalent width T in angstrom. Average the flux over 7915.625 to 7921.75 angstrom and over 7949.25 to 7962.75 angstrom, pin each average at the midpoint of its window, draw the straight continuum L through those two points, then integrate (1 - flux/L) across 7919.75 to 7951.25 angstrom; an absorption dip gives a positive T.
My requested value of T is 0.4 angstrom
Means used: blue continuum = 17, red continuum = 17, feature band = 16.8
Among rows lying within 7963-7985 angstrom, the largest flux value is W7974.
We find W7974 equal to 17.65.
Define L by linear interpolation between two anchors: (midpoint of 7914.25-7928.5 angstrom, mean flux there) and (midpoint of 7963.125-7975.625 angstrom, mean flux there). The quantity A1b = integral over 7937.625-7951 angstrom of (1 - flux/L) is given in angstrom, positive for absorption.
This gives 0.4 angstrom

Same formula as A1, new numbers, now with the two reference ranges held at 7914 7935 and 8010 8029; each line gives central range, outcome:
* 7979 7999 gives 0.02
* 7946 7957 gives 0.07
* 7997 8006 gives 0.01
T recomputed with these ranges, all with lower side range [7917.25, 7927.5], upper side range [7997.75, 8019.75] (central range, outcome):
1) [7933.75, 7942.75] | 0.1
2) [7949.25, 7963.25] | 0.0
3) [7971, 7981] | 0.0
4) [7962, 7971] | 0.0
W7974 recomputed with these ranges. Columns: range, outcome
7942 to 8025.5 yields 17.94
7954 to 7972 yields 17.77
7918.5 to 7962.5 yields 17.78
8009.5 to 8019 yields 17.15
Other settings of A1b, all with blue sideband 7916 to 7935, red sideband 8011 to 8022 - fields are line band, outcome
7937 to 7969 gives 0.16 angstrom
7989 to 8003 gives 0.05 angstrom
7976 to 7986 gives 0.10 angstrom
